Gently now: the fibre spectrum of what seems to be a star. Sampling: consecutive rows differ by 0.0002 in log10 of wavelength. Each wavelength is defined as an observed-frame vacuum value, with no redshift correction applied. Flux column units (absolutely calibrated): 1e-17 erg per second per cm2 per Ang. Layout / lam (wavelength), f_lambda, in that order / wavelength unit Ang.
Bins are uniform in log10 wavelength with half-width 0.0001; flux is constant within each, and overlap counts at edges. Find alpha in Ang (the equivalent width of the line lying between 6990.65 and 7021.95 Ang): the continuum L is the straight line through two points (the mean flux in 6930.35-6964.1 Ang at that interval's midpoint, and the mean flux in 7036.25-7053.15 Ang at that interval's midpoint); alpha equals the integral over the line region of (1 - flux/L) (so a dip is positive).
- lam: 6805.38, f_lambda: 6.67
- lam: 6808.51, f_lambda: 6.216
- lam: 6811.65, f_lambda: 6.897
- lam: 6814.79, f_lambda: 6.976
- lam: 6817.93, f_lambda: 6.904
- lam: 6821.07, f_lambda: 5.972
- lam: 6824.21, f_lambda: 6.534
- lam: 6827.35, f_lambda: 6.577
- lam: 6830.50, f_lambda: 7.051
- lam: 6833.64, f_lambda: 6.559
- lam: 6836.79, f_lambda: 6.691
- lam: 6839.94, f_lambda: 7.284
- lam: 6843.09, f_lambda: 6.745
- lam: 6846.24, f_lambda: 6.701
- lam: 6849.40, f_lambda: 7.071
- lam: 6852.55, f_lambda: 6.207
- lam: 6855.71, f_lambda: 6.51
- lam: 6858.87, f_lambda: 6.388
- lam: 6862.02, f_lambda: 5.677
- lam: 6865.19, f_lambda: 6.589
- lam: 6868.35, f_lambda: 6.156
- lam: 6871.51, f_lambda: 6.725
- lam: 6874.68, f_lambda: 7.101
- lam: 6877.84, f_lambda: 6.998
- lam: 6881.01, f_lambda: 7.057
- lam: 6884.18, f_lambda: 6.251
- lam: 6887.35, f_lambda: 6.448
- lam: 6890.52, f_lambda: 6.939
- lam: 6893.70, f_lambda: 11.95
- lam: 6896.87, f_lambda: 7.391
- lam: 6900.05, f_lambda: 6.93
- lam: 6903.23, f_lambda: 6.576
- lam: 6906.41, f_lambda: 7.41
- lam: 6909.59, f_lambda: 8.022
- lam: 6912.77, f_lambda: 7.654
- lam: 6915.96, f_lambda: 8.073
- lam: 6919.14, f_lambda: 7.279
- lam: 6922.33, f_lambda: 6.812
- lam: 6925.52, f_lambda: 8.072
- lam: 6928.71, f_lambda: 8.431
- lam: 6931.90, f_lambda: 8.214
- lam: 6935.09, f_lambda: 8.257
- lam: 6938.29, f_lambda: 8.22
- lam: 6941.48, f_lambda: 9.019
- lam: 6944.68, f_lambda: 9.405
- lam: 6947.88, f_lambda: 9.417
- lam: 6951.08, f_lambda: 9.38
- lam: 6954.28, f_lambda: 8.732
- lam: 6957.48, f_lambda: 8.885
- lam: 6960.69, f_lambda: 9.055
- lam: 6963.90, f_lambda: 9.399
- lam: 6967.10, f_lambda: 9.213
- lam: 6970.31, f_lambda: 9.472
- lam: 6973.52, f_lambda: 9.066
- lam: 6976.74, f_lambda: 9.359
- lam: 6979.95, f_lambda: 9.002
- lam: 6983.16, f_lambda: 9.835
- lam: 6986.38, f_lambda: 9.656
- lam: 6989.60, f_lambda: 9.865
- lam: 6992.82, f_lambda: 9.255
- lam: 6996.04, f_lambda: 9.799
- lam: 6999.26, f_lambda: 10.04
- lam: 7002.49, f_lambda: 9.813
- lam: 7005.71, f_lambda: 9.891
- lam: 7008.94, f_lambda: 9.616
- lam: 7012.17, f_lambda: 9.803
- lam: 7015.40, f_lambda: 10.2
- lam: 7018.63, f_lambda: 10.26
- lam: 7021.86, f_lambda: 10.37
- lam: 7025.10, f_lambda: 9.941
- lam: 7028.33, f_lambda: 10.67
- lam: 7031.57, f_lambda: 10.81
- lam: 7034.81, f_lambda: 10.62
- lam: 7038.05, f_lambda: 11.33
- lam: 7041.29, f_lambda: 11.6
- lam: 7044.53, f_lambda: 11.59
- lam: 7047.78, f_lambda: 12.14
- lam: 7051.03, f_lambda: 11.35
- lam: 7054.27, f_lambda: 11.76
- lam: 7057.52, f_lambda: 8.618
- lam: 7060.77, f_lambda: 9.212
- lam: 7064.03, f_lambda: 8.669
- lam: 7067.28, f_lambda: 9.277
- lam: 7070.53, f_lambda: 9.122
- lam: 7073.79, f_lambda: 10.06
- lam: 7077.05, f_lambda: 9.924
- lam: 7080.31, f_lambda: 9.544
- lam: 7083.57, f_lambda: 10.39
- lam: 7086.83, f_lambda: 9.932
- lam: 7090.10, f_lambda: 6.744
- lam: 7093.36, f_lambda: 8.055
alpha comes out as 1.93 Ang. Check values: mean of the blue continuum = 8.89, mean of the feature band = 9.88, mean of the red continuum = 11.6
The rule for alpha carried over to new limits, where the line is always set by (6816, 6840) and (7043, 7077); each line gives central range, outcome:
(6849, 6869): 2.21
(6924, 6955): -1.36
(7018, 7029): -0.77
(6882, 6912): 0.65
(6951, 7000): -2.62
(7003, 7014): -0.47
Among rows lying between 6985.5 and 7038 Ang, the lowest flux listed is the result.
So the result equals 9.255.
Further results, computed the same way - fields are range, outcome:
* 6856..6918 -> 5.677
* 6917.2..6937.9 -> 6.812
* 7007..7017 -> 9.616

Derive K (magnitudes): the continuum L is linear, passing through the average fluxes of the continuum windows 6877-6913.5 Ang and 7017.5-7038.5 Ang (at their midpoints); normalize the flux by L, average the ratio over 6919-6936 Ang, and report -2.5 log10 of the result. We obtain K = 0.05 mag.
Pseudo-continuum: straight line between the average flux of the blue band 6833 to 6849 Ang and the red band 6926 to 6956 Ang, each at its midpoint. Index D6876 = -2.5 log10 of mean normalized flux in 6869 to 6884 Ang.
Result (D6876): 0.10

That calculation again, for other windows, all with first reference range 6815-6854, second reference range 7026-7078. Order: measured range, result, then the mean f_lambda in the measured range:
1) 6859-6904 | 0.07 mag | 7.05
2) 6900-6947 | 0.04 mag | 7.95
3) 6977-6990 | -0.03 mag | 9.54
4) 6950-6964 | -0.03 mag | 9.04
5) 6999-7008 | -0.03 mag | 9.87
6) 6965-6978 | -0.03 mag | 9.28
